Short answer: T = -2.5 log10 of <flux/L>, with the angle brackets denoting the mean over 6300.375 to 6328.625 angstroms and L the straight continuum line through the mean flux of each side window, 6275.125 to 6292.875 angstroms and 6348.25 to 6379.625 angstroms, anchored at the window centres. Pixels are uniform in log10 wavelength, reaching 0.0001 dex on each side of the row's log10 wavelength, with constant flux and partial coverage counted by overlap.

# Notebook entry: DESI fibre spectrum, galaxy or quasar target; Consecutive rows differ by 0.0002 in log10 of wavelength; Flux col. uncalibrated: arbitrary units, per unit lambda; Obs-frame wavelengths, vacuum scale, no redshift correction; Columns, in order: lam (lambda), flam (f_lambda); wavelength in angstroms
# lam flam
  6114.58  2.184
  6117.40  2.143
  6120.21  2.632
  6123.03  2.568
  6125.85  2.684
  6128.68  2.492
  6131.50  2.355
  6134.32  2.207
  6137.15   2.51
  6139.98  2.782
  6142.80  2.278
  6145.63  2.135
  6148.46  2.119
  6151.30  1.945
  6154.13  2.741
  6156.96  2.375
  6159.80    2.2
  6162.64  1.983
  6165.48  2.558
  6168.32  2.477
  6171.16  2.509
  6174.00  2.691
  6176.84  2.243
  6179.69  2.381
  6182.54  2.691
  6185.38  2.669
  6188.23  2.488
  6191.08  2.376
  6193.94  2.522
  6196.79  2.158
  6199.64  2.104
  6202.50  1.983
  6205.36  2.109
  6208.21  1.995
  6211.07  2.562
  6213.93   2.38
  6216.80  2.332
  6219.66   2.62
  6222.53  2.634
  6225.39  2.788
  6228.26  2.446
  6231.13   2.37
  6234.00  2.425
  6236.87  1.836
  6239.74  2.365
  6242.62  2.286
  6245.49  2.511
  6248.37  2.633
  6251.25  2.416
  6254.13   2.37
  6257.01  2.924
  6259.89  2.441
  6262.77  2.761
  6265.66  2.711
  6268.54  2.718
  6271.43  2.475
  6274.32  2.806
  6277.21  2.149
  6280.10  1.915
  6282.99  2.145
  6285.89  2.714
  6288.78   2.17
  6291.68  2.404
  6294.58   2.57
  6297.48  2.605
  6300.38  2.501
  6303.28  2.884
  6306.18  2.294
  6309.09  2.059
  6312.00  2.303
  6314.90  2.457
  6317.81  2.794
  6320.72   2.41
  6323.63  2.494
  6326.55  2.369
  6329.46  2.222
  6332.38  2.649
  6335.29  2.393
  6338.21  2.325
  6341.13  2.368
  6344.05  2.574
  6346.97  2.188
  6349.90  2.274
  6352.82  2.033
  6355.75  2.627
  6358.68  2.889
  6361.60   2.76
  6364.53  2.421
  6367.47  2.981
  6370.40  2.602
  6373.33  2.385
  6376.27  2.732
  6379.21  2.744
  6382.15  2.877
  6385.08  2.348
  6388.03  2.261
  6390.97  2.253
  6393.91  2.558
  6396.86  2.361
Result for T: -0.03 mag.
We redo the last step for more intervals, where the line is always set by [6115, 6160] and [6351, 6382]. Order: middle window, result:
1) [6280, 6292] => 0.110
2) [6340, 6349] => 0.101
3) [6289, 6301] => 0.028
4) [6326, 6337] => 0.077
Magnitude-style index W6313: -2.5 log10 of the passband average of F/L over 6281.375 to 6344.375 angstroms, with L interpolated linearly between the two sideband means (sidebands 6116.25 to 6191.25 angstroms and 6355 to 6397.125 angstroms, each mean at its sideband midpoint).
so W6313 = 0.05 mag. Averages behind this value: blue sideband 2.42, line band 2.44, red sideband 2.59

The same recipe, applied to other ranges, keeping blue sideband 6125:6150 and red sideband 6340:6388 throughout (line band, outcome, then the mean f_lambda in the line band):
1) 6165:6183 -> -0.037 mag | 2.49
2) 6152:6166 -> 0.029 mag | 2.34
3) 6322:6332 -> 0.055 mag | 2.39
